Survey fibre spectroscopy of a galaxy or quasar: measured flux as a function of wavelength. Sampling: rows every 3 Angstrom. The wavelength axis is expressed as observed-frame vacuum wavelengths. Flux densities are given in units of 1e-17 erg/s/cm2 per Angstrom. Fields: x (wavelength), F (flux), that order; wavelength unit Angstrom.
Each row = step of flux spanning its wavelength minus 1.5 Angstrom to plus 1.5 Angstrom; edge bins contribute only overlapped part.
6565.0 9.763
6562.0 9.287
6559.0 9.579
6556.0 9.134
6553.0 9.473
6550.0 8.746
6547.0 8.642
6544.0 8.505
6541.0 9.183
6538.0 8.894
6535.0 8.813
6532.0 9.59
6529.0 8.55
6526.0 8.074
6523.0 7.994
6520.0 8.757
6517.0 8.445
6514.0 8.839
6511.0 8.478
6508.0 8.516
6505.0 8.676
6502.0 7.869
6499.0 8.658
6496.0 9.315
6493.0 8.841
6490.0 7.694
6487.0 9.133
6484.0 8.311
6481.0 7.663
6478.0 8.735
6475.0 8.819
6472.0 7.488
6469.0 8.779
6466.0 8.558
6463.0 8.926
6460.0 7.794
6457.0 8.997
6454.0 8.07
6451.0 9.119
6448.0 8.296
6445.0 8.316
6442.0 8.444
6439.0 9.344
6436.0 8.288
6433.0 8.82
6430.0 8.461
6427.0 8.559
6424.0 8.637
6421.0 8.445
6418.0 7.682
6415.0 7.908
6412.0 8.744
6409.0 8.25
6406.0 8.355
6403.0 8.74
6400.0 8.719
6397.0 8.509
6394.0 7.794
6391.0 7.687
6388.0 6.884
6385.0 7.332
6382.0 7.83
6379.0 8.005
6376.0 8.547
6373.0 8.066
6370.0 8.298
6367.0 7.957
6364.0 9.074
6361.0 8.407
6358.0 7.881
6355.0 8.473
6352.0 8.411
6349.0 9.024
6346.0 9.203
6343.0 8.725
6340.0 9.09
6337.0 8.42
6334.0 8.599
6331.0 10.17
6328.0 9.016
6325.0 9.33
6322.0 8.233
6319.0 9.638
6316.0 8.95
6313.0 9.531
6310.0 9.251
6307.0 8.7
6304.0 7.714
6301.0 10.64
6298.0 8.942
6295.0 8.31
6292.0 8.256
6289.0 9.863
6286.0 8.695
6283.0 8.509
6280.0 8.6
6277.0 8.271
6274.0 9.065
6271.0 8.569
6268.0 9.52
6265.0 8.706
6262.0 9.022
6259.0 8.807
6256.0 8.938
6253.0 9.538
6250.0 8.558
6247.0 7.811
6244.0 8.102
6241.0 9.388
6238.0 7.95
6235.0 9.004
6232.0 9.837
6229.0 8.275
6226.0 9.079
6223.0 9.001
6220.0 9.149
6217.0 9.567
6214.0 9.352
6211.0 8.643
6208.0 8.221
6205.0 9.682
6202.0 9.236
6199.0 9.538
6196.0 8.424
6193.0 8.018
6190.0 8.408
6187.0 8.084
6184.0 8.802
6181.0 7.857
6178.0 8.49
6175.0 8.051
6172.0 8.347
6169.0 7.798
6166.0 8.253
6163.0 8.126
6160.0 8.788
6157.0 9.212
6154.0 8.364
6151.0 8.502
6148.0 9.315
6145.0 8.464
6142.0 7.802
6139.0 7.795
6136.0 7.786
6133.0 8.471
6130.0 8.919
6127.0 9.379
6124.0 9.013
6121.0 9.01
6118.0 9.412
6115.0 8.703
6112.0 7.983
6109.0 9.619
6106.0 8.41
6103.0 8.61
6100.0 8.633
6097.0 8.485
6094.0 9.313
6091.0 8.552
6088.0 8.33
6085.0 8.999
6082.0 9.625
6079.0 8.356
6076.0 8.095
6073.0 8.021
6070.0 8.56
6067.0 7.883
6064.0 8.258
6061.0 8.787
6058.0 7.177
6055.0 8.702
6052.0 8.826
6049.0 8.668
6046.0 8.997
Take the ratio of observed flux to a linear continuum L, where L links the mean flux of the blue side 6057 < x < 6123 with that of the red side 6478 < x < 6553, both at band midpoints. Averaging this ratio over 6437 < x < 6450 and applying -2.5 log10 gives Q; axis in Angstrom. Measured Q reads 0.00 mag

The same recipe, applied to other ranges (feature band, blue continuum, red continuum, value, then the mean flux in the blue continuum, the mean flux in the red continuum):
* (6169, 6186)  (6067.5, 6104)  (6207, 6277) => 0.06 mag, 8.61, 8.87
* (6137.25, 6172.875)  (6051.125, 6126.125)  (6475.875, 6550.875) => 0.03 mag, 8.62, 8.6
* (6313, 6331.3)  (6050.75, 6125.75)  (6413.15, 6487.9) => -0.08 mag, 8.62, 8.46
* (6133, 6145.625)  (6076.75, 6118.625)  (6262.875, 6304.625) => 0.10 mag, 8.76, 8.86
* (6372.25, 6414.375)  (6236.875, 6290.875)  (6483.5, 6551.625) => 0.08 mag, 8.78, 8.64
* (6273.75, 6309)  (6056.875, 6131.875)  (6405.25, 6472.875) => -0.03 mag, 8.65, 8.46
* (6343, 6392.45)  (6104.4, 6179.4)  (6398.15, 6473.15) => 0.04 mag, 8.56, 8.47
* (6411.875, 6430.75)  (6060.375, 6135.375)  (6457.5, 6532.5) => 0.03 mag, 8.69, 8.49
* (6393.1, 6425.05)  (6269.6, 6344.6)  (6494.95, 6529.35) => 0.05 mag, 8.92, 8.5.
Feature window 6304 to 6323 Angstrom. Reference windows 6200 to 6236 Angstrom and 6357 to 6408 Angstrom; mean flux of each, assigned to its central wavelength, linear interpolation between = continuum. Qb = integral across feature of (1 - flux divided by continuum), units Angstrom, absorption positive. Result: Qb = -1.0 Angstrom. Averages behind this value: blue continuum 9.09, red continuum 8.13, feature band 8.97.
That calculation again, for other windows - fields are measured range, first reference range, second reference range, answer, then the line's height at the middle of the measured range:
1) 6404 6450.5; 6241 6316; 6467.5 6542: 1.1 Angstrom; 8.66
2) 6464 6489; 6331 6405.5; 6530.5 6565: 1.1 Angstrom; 8.81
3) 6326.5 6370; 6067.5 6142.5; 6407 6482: -1.2 Angstrom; 8.5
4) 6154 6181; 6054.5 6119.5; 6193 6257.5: 1.3 Angstrom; 8.76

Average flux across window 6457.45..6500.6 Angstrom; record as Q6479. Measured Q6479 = 8.49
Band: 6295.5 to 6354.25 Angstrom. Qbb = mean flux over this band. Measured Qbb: 9.01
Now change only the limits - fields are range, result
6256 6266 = 8.87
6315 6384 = 8.66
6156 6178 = 8.36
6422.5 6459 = 8.6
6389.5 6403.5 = 8.26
